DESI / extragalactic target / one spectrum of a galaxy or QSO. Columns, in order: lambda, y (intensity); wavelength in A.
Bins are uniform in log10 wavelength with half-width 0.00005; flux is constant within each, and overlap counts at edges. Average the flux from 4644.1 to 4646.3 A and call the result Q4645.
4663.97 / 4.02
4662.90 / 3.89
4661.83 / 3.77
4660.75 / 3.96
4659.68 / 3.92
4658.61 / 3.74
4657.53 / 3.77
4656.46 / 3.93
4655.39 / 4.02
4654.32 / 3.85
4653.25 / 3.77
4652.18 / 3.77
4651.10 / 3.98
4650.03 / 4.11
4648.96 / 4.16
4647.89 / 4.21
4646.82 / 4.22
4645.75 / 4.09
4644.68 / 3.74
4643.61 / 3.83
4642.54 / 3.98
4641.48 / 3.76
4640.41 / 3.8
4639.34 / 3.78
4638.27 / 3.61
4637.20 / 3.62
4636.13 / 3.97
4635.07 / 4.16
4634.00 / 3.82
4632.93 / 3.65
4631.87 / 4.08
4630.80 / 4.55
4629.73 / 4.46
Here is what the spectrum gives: 3.91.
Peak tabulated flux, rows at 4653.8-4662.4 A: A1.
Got 4.02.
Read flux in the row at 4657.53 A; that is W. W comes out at 3.77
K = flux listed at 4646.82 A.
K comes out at 4.22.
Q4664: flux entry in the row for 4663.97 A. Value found 4.02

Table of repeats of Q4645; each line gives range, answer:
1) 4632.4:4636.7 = 3.9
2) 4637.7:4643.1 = 3.79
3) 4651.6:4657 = 3.87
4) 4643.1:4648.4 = 4.02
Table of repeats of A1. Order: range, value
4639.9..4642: 3.8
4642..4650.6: 4.22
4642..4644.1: 3.98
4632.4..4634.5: 3.82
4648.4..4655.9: 4.16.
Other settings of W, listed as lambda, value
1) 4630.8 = 4.55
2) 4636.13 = 3.97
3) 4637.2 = 3.62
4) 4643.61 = 3.83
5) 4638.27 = 3.61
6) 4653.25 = 3.77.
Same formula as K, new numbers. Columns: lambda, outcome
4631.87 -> 4.08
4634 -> 3.82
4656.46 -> 3.93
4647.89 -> 4.21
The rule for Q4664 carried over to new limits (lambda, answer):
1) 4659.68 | 3.92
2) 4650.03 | 4.11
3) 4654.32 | 3.85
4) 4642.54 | 3.98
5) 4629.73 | 4.46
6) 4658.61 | 3.74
